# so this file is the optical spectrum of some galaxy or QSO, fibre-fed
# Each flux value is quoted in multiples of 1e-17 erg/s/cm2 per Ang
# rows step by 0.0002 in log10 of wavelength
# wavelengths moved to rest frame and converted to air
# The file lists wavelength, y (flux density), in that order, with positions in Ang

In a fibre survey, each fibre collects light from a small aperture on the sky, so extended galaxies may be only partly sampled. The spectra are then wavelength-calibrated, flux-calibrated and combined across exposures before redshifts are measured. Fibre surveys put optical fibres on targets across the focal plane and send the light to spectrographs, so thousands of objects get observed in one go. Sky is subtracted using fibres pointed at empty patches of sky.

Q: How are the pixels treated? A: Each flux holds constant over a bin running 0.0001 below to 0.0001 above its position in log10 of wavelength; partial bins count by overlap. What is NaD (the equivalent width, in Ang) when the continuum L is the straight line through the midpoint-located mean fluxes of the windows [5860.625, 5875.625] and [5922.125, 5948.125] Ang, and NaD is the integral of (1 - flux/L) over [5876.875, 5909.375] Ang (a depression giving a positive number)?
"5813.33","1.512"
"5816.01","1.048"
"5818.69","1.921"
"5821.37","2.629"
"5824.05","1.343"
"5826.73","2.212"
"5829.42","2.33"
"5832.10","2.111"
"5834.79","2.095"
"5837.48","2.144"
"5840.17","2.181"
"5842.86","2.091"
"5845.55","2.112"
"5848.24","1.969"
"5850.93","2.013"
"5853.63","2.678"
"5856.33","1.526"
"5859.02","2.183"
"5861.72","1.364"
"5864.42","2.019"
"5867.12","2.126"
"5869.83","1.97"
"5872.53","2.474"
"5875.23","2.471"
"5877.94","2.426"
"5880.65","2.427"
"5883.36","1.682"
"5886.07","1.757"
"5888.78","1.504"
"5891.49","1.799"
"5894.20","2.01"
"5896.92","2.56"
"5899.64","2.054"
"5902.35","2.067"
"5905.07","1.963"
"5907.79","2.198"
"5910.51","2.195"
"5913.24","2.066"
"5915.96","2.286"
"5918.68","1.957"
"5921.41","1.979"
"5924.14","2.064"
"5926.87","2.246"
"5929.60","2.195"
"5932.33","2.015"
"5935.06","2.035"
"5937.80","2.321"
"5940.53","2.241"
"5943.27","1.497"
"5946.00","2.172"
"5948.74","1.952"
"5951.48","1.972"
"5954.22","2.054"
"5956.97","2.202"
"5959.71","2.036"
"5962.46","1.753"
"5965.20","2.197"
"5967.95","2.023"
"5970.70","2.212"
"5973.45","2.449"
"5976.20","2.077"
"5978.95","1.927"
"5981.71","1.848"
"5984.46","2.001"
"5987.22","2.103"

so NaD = 0.5 Ang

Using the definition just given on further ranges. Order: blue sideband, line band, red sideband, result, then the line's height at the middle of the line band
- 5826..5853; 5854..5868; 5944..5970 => 1.5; 2.12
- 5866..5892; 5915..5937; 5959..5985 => -0.4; 2.06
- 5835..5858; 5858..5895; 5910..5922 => 1.4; 2.09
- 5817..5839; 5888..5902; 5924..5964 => 0.4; 2.06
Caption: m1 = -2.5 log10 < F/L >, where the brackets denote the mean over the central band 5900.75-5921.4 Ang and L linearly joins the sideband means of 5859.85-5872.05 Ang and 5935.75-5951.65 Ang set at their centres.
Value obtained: -0.06 mag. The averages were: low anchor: 1.93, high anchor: 2.03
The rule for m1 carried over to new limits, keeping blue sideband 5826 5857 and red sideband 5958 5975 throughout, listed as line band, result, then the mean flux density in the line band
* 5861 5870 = 0.13 mag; 1.89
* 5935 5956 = 0.04 mag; 2.03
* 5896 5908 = -0.01 mag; 2.15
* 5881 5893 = 0.21 mag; 1.75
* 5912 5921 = 0.02 mag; 2.09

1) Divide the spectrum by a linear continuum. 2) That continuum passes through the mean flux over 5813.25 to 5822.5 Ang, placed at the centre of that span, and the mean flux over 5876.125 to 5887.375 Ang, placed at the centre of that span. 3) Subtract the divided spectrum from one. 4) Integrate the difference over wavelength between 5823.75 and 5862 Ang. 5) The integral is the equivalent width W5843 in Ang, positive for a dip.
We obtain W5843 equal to -3.1 Ang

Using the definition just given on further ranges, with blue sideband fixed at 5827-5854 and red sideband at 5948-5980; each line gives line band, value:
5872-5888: -0.3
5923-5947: 0.1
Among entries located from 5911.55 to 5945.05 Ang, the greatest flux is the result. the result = 2.321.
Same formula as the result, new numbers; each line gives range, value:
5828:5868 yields 2.678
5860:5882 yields 2.474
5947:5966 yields 2.202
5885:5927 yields 2.56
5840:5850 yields 2.181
